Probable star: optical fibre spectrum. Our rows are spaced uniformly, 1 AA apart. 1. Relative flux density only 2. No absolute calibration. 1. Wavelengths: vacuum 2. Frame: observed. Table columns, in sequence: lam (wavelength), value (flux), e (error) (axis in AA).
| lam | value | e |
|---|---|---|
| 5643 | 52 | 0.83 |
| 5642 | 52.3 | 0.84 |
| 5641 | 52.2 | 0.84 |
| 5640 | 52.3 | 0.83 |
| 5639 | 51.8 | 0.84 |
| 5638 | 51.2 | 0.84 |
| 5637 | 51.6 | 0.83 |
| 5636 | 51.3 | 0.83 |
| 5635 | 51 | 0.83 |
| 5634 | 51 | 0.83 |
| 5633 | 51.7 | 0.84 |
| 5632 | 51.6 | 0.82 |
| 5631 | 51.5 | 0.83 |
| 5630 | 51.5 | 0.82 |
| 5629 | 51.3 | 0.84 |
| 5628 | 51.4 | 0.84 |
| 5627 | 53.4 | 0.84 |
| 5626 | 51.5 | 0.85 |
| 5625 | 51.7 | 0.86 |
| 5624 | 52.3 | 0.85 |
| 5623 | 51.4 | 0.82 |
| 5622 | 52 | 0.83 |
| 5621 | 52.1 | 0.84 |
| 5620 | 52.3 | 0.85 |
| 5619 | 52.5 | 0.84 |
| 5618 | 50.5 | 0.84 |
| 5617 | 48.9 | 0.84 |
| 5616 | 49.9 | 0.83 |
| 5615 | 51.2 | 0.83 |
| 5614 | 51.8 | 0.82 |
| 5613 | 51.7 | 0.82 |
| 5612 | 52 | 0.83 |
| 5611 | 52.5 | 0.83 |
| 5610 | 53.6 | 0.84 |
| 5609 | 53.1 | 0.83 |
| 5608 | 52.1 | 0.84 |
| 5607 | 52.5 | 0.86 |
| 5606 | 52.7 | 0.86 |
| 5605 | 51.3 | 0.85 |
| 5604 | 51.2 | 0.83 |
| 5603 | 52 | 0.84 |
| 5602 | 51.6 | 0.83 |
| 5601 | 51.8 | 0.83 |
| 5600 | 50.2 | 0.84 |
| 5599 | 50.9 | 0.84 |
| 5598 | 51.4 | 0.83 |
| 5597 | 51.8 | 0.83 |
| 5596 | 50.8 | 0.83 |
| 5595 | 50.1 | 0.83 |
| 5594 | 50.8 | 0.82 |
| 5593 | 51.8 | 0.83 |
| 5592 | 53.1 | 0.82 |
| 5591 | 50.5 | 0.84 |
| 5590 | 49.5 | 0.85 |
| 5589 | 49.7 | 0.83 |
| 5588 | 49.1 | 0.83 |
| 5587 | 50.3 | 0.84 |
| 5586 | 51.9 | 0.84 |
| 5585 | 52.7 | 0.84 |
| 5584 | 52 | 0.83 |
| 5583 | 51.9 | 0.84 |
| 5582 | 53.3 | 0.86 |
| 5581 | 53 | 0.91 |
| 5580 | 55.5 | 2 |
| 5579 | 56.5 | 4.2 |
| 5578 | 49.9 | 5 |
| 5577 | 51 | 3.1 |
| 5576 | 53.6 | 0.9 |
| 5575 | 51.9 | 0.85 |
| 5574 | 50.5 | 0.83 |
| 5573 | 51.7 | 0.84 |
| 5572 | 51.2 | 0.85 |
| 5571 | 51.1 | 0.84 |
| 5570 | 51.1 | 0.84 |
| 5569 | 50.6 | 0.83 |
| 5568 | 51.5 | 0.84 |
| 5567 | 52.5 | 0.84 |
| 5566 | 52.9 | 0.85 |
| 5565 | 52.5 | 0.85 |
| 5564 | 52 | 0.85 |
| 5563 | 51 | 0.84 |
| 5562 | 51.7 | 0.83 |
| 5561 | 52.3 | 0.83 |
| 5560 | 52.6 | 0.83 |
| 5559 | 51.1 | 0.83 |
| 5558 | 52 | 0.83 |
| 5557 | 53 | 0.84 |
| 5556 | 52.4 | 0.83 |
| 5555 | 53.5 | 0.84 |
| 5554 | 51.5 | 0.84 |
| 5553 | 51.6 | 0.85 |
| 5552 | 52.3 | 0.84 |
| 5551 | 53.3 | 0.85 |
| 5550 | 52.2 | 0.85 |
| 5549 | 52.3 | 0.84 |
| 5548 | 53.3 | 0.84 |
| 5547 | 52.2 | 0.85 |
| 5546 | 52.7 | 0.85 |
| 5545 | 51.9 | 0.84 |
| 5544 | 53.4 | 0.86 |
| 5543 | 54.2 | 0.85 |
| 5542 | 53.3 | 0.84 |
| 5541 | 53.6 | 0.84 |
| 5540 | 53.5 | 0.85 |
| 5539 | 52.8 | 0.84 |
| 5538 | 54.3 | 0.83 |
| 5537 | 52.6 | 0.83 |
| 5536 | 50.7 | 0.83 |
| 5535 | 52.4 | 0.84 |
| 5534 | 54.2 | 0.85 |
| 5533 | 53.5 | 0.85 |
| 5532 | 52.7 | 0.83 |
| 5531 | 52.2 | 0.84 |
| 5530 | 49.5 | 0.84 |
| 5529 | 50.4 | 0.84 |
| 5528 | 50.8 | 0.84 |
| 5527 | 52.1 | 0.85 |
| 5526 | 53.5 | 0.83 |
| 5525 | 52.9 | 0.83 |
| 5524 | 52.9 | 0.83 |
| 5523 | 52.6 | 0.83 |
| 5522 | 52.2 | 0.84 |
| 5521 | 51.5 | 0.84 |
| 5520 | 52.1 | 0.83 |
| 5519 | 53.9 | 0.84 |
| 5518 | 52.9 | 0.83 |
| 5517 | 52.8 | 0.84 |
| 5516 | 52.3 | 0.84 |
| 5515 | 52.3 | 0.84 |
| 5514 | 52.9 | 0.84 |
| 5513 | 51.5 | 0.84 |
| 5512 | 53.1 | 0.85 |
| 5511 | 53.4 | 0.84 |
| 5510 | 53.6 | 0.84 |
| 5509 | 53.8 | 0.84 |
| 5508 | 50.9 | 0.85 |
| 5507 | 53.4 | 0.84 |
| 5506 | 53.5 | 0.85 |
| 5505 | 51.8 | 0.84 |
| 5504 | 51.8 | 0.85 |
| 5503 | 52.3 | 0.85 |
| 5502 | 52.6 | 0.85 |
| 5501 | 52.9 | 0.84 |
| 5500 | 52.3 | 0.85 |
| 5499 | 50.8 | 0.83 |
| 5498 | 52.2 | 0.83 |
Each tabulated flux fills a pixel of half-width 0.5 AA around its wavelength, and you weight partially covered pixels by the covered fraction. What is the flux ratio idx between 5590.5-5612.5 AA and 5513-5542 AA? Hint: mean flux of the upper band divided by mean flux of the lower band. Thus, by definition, 1.0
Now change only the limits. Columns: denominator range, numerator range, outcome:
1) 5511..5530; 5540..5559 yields 1.01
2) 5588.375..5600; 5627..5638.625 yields 1.01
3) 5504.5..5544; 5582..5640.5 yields 0.98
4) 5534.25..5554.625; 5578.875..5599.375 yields 0.98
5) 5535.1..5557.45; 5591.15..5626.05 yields 0.98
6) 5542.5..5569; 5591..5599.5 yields 0.98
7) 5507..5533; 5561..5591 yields 0.99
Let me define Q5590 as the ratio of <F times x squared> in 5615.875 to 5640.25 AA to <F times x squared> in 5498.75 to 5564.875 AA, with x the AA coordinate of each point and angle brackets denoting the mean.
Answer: 1.02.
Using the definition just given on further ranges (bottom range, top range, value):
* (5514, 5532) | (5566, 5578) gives 1.00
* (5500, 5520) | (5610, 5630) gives 1.02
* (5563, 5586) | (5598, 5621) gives 1.00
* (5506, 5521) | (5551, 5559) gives 1.01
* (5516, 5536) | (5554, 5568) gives 1.01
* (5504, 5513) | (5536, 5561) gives 1.01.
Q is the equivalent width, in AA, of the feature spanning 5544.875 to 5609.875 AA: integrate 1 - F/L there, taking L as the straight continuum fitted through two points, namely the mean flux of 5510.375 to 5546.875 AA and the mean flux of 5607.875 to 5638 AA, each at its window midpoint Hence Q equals 0.29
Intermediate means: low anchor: 52.6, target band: 51.9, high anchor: 51.7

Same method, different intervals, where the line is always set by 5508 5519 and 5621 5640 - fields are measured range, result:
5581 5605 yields 0.3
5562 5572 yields 0.1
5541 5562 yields 0.0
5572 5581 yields -0.1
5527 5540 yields 0.1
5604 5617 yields 0.0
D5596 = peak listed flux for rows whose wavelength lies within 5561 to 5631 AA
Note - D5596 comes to 56.5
